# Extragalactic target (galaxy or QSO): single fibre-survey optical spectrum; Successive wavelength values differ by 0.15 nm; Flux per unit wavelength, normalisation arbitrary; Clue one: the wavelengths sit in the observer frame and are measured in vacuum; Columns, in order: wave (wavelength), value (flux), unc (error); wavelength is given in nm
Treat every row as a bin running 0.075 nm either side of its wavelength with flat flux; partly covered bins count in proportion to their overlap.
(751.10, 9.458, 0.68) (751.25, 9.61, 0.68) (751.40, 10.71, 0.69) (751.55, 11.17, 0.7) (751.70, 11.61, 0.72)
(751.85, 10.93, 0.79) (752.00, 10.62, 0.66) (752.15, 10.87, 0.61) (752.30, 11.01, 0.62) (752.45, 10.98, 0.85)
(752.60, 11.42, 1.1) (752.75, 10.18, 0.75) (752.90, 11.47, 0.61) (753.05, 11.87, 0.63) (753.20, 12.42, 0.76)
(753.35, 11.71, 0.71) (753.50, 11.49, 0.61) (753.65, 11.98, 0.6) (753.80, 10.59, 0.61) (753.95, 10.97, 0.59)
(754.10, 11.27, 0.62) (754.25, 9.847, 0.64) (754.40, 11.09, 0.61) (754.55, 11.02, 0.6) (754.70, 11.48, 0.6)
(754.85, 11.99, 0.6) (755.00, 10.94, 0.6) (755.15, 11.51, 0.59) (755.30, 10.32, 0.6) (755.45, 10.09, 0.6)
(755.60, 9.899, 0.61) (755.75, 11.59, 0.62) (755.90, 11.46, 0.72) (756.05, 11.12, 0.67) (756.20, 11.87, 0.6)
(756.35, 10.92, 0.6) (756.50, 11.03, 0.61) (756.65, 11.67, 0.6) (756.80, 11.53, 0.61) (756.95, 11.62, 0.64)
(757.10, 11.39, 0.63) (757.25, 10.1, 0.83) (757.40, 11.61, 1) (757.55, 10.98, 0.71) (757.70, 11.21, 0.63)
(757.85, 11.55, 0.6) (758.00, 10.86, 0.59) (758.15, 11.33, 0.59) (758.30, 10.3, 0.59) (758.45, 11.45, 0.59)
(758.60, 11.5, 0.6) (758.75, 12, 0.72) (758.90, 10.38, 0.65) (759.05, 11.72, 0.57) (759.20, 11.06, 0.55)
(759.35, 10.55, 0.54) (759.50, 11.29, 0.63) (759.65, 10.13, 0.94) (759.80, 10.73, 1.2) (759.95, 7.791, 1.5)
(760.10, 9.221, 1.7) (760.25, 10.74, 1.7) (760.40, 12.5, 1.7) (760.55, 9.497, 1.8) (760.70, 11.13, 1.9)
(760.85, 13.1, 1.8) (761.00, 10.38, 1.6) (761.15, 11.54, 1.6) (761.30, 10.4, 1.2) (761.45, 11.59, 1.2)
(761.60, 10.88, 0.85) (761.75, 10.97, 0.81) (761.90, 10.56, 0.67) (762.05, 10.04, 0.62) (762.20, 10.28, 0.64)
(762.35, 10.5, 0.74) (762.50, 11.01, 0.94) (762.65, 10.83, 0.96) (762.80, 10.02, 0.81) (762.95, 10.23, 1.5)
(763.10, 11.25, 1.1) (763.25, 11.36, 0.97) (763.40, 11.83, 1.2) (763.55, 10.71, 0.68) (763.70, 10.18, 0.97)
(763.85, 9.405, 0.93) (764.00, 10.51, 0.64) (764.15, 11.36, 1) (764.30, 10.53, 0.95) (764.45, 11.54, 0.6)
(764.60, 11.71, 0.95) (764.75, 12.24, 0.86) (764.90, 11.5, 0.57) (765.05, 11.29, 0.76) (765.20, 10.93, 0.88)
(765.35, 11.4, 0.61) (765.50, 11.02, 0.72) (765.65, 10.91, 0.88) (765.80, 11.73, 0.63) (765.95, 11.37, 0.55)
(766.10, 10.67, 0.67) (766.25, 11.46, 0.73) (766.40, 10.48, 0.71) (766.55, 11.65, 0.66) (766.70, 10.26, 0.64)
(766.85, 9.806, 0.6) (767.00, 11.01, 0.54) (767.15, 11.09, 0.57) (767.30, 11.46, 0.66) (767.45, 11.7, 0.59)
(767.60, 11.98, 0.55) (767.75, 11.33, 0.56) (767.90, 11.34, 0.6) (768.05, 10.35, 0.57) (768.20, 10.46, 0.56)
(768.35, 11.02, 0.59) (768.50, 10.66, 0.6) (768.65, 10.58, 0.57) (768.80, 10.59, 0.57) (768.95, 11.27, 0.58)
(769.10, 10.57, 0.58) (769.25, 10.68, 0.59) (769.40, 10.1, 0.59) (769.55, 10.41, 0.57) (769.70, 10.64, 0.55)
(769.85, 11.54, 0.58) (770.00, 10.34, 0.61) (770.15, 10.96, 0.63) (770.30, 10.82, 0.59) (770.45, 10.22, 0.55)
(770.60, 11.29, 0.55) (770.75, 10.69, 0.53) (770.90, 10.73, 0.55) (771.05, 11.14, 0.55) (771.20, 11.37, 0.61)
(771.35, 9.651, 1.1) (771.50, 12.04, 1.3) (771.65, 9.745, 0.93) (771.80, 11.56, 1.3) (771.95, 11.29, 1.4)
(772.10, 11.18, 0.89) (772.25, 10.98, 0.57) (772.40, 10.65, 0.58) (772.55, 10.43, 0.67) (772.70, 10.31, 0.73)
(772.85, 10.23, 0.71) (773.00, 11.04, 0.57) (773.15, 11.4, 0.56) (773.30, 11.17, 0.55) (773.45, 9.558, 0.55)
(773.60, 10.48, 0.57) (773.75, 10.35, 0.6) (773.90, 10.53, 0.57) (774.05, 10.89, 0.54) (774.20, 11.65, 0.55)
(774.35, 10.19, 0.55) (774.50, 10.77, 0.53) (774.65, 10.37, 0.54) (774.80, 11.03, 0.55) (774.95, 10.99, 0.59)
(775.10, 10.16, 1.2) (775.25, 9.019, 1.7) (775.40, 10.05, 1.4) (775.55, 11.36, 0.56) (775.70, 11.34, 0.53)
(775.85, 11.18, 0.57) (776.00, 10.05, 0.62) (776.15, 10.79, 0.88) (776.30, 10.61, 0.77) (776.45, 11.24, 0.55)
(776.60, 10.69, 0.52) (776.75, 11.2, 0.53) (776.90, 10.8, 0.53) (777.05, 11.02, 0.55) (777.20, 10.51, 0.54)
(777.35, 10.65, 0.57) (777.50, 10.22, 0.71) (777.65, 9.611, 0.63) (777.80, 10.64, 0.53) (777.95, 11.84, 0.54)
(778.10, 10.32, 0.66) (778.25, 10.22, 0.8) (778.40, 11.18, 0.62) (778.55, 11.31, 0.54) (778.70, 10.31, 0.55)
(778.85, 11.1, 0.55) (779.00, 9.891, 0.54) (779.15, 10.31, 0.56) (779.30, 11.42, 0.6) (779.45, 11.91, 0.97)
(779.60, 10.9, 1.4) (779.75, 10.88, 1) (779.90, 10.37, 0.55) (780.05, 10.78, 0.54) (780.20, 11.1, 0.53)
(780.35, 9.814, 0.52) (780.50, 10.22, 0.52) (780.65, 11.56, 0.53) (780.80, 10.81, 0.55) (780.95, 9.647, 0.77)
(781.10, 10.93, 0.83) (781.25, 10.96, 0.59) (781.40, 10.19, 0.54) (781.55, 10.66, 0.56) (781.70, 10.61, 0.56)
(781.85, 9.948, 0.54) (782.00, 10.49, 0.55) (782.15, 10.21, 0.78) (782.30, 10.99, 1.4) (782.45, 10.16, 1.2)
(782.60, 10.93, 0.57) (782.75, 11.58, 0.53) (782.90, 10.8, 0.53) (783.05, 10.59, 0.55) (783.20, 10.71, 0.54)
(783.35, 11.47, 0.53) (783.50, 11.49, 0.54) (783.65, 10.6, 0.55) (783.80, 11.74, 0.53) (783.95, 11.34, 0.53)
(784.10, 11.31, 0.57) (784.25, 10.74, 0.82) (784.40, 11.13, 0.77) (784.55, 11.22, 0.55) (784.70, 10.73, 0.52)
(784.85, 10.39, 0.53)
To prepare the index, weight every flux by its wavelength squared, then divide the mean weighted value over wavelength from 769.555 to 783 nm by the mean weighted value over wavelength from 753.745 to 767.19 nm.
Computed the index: 1.02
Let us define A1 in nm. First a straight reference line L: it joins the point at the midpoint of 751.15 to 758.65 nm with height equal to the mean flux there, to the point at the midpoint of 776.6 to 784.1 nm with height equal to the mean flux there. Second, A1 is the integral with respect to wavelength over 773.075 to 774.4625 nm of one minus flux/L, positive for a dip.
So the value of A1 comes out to 0.02 nm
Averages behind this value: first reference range 11.1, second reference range 10.8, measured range 10.7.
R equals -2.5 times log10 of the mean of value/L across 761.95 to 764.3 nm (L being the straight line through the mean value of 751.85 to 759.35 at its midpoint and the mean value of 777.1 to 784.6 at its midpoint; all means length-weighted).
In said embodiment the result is 0.041 mag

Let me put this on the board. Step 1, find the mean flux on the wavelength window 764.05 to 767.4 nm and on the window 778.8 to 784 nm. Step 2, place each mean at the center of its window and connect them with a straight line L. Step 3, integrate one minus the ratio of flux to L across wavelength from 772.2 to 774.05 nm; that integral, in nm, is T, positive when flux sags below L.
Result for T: 0.06 nm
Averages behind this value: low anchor 11.2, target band 10.6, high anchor 10.8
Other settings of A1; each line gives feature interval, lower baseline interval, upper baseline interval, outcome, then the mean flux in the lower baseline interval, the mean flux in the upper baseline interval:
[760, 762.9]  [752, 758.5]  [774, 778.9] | 0.067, 11.2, 10.7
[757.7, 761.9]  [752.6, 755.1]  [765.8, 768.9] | 0.090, 11.3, 11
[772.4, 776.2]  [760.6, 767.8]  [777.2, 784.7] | 0.089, 11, 10.8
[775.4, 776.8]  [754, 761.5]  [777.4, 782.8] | -0.021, 11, 10.7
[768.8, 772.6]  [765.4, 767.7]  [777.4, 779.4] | 0.050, 11.1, 10.7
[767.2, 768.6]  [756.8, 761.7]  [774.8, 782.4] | -0.039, 11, 10.7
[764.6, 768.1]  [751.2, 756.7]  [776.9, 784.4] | -0.079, 11.1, 10.8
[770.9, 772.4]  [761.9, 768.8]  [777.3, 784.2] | -0.013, 10.9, 10.8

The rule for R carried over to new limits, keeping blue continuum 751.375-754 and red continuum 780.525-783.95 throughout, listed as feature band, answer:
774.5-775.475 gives 0.06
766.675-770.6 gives 0.02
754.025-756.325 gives 0.02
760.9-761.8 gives 0.01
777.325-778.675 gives 0.02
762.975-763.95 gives 0.03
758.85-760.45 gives 0.06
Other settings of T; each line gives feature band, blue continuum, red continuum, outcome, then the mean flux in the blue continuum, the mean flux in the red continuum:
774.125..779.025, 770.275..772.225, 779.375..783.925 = 0.07 nm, 10.9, 10.8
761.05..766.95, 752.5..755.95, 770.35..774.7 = 0.01 nm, 11.2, 10.8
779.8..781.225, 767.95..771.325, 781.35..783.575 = 0.02 nm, 10.7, 10.7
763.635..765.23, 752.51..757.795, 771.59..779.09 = -0.01 nm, 11.2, 10.7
